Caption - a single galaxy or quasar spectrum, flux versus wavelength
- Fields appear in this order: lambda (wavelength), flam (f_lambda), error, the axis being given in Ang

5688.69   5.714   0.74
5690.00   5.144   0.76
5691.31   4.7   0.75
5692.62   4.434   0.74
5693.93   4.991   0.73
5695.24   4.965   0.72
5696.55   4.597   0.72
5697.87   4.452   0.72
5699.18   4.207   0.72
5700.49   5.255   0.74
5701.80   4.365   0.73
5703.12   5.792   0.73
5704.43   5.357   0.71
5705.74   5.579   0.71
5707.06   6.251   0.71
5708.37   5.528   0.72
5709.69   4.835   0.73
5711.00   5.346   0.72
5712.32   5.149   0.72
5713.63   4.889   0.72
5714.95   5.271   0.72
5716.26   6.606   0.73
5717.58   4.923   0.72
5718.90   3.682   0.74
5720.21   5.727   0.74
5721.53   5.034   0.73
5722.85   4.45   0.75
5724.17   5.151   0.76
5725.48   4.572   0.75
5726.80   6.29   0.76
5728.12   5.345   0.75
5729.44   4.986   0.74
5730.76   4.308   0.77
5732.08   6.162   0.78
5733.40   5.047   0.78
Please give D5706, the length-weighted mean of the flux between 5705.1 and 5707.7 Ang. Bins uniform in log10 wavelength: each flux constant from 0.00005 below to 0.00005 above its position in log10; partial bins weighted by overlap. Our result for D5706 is 5.9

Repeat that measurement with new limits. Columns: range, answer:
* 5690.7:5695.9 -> 4.78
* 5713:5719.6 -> 5.08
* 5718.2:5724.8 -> 4.81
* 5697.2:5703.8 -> 4.81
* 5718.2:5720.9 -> 4.71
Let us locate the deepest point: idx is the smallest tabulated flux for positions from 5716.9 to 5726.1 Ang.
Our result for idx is 3.682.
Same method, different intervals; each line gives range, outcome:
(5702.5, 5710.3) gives 4.835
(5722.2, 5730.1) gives 4.45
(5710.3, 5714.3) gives 4.889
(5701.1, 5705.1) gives 4.365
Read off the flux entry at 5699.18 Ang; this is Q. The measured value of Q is 4.207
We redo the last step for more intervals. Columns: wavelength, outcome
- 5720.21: 5.727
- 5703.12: 5.792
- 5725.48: 4.572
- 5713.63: 4.889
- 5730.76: 4.308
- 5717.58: 4.923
